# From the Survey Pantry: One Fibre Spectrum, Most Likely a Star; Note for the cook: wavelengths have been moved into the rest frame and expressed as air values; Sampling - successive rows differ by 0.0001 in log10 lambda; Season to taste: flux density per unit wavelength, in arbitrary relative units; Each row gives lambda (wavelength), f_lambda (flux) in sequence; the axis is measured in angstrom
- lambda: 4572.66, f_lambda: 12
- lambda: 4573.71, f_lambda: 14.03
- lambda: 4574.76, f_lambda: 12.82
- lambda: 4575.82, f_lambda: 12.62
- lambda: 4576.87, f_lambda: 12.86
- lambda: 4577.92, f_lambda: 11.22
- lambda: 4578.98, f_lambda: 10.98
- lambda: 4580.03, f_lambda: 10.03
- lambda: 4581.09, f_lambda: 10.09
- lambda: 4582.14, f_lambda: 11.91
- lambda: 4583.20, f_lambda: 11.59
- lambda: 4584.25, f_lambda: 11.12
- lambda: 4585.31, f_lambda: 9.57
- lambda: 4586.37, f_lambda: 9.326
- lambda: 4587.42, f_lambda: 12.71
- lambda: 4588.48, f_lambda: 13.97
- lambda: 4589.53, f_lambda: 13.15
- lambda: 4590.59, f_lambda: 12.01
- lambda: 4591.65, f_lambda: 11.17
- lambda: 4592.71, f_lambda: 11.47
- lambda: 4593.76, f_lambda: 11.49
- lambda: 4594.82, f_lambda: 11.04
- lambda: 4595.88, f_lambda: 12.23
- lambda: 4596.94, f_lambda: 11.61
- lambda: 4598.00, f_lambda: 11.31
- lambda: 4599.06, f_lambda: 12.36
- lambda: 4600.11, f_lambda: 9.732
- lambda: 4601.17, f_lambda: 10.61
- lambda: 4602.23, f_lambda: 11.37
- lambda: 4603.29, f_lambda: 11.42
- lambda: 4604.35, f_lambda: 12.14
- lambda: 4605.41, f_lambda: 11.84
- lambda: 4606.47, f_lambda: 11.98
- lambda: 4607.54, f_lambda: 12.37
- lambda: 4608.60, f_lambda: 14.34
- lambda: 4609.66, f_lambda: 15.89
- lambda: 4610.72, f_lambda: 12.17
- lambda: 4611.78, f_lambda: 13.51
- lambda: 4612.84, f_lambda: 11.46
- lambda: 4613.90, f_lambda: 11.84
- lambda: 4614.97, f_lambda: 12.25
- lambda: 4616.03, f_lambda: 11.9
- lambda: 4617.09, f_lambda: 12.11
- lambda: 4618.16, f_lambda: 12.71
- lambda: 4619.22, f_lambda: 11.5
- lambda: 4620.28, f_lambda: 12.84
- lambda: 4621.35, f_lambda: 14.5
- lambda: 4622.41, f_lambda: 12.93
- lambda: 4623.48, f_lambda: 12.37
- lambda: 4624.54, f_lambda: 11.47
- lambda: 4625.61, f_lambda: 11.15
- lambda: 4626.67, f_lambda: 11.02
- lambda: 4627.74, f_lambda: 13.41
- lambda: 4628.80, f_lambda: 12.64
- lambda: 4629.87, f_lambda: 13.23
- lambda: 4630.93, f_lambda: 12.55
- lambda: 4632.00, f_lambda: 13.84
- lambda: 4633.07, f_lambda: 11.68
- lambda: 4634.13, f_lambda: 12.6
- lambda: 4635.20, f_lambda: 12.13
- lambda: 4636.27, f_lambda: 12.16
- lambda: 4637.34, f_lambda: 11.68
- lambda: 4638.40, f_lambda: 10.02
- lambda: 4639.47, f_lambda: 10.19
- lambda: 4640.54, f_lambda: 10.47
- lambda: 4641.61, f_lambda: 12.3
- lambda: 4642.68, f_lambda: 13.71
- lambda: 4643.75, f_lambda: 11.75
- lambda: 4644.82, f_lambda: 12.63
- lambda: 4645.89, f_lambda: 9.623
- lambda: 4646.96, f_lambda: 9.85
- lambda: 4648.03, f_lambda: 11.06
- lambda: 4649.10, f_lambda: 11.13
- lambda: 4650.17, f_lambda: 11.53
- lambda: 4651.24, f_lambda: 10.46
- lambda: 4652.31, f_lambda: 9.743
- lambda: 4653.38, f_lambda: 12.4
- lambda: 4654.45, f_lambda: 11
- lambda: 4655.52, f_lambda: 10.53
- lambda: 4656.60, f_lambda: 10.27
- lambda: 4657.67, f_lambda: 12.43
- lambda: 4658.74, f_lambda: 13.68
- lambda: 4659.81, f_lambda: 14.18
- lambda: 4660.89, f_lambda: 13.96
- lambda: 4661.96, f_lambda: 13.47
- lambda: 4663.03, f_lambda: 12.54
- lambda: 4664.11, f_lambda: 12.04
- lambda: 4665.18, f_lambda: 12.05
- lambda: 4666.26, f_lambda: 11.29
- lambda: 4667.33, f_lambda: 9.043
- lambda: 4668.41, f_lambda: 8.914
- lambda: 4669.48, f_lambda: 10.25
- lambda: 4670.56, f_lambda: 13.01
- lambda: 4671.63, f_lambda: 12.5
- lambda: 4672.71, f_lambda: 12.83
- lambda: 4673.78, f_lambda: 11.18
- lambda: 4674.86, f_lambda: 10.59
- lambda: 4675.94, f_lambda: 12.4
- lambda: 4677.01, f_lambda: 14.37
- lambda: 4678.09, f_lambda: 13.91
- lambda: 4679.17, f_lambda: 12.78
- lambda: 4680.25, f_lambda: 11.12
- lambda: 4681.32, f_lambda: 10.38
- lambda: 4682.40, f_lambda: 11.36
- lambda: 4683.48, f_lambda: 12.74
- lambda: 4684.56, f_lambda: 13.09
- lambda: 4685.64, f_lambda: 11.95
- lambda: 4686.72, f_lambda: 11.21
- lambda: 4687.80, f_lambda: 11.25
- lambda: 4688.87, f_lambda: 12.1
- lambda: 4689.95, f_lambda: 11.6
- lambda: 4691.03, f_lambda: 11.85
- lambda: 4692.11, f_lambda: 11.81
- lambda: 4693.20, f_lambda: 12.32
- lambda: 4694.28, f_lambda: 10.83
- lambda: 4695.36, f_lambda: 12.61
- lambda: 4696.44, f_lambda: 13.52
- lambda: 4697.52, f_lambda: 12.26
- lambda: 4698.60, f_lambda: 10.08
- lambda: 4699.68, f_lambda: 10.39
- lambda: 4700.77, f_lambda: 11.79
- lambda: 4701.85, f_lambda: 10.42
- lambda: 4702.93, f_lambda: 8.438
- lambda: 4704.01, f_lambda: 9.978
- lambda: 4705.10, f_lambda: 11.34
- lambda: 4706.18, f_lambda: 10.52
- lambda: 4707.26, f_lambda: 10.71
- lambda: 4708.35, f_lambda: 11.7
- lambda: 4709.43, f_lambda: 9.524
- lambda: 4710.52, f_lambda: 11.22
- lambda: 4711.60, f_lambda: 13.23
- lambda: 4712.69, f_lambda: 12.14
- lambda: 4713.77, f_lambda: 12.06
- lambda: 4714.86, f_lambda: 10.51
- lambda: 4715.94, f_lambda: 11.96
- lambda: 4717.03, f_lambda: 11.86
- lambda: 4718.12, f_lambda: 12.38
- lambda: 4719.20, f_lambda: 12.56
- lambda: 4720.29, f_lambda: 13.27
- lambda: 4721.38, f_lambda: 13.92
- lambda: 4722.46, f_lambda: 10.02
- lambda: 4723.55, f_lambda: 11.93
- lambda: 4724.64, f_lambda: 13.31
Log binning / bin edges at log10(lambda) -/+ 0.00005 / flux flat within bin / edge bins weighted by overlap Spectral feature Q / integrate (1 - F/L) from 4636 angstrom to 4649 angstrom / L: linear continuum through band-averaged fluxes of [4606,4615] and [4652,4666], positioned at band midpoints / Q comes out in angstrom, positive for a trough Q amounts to 1.2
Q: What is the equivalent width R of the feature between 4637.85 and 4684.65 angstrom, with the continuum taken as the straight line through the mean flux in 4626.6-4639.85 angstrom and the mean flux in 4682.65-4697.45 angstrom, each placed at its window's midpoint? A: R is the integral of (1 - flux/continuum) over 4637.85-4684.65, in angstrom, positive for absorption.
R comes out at 1.6 angstrom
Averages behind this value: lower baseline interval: 12.1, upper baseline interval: 12.1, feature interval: 11.7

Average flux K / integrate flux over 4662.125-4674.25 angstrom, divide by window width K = 11.5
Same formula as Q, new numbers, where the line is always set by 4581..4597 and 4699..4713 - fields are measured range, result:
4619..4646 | -2.0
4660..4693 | -2.8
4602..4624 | -2.2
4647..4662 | -0.8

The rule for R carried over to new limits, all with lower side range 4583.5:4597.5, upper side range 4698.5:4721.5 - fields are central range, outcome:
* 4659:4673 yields -0.7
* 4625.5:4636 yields -0.9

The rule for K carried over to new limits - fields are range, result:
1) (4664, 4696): 11.8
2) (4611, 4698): 11.9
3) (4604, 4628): 12.5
